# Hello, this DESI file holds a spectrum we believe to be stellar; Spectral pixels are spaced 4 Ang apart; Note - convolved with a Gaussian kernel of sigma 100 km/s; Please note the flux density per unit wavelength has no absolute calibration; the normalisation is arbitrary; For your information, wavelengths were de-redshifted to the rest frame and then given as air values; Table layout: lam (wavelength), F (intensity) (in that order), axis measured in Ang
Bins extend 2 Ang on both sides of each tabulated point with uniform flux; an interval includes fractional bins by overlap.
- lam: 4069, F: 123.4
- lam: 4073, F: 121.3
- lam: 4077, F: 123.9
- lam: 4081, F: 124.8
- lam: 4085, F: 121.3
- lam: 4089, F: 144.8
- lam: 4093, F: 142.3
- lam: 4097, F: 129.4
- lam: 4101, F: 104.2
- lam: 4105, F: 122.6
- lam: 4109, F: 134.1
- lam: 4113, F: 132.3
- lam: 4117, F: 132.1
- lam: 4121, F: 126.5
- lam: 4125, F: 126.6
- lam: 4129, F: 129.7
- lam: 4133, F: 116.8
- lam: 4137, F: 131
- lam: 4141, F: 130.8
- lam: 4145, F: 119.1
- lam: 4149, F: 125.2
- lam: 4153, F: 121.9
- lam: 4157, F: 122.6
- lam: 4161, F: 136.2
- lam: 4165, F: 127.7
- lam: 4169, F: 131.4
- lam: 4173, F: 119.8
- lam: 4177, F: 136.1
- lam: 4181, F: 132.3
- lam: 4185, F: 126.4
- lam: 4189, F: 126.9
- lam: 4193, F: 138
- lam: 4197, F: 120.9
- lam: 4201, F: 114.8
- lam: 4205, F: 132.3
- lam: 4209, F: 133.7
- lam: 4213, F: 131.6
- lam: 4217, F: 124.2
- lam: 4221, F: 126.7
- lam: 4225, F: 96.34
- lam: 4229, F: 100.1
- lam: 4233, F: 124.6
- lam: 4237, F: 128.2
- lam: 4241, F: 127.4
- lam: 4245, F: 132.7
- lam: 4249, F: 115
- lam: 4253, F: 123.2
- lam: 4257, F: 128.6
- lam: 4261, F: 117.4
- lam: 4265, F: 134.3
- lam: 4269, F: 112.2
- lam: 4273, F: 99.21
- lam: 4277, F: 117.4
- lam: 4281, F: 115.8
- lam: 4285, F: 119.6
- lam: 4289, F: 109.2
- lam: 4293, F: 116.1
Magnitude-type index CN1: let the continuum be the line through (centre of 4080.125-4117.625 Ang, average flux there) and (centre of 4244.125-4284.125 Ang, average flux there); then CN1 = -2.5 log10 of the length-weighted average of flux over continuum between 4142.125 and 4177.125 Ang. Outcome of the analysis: -0.01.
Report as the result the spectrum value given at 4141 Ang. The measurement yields 130.8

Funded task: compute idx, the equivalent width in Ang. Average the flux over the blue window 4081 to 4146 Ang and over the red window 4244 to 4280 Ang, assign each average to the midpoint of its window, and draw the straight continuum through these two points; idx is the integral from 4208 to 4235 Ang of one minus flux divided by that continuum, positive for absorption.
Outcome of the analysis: 0.6 Ang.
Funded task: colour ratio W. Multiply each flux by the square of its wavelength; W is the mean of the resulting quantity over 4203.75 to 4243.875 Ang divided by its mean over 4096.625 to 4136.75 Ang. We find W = 1.0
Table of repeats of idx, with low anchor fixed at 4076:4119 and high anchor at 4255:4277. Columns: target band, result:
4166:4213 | -2.2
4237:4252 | -0.7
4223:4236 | 1.3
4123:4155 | 0.2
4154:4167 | -0.4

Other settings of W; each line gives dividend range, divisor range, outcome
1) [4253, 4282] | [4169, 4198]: 0.95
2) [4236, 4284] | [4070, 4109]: 1.04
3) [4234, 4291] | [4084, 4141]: 1.01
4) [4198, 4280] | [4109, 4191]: 0.99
